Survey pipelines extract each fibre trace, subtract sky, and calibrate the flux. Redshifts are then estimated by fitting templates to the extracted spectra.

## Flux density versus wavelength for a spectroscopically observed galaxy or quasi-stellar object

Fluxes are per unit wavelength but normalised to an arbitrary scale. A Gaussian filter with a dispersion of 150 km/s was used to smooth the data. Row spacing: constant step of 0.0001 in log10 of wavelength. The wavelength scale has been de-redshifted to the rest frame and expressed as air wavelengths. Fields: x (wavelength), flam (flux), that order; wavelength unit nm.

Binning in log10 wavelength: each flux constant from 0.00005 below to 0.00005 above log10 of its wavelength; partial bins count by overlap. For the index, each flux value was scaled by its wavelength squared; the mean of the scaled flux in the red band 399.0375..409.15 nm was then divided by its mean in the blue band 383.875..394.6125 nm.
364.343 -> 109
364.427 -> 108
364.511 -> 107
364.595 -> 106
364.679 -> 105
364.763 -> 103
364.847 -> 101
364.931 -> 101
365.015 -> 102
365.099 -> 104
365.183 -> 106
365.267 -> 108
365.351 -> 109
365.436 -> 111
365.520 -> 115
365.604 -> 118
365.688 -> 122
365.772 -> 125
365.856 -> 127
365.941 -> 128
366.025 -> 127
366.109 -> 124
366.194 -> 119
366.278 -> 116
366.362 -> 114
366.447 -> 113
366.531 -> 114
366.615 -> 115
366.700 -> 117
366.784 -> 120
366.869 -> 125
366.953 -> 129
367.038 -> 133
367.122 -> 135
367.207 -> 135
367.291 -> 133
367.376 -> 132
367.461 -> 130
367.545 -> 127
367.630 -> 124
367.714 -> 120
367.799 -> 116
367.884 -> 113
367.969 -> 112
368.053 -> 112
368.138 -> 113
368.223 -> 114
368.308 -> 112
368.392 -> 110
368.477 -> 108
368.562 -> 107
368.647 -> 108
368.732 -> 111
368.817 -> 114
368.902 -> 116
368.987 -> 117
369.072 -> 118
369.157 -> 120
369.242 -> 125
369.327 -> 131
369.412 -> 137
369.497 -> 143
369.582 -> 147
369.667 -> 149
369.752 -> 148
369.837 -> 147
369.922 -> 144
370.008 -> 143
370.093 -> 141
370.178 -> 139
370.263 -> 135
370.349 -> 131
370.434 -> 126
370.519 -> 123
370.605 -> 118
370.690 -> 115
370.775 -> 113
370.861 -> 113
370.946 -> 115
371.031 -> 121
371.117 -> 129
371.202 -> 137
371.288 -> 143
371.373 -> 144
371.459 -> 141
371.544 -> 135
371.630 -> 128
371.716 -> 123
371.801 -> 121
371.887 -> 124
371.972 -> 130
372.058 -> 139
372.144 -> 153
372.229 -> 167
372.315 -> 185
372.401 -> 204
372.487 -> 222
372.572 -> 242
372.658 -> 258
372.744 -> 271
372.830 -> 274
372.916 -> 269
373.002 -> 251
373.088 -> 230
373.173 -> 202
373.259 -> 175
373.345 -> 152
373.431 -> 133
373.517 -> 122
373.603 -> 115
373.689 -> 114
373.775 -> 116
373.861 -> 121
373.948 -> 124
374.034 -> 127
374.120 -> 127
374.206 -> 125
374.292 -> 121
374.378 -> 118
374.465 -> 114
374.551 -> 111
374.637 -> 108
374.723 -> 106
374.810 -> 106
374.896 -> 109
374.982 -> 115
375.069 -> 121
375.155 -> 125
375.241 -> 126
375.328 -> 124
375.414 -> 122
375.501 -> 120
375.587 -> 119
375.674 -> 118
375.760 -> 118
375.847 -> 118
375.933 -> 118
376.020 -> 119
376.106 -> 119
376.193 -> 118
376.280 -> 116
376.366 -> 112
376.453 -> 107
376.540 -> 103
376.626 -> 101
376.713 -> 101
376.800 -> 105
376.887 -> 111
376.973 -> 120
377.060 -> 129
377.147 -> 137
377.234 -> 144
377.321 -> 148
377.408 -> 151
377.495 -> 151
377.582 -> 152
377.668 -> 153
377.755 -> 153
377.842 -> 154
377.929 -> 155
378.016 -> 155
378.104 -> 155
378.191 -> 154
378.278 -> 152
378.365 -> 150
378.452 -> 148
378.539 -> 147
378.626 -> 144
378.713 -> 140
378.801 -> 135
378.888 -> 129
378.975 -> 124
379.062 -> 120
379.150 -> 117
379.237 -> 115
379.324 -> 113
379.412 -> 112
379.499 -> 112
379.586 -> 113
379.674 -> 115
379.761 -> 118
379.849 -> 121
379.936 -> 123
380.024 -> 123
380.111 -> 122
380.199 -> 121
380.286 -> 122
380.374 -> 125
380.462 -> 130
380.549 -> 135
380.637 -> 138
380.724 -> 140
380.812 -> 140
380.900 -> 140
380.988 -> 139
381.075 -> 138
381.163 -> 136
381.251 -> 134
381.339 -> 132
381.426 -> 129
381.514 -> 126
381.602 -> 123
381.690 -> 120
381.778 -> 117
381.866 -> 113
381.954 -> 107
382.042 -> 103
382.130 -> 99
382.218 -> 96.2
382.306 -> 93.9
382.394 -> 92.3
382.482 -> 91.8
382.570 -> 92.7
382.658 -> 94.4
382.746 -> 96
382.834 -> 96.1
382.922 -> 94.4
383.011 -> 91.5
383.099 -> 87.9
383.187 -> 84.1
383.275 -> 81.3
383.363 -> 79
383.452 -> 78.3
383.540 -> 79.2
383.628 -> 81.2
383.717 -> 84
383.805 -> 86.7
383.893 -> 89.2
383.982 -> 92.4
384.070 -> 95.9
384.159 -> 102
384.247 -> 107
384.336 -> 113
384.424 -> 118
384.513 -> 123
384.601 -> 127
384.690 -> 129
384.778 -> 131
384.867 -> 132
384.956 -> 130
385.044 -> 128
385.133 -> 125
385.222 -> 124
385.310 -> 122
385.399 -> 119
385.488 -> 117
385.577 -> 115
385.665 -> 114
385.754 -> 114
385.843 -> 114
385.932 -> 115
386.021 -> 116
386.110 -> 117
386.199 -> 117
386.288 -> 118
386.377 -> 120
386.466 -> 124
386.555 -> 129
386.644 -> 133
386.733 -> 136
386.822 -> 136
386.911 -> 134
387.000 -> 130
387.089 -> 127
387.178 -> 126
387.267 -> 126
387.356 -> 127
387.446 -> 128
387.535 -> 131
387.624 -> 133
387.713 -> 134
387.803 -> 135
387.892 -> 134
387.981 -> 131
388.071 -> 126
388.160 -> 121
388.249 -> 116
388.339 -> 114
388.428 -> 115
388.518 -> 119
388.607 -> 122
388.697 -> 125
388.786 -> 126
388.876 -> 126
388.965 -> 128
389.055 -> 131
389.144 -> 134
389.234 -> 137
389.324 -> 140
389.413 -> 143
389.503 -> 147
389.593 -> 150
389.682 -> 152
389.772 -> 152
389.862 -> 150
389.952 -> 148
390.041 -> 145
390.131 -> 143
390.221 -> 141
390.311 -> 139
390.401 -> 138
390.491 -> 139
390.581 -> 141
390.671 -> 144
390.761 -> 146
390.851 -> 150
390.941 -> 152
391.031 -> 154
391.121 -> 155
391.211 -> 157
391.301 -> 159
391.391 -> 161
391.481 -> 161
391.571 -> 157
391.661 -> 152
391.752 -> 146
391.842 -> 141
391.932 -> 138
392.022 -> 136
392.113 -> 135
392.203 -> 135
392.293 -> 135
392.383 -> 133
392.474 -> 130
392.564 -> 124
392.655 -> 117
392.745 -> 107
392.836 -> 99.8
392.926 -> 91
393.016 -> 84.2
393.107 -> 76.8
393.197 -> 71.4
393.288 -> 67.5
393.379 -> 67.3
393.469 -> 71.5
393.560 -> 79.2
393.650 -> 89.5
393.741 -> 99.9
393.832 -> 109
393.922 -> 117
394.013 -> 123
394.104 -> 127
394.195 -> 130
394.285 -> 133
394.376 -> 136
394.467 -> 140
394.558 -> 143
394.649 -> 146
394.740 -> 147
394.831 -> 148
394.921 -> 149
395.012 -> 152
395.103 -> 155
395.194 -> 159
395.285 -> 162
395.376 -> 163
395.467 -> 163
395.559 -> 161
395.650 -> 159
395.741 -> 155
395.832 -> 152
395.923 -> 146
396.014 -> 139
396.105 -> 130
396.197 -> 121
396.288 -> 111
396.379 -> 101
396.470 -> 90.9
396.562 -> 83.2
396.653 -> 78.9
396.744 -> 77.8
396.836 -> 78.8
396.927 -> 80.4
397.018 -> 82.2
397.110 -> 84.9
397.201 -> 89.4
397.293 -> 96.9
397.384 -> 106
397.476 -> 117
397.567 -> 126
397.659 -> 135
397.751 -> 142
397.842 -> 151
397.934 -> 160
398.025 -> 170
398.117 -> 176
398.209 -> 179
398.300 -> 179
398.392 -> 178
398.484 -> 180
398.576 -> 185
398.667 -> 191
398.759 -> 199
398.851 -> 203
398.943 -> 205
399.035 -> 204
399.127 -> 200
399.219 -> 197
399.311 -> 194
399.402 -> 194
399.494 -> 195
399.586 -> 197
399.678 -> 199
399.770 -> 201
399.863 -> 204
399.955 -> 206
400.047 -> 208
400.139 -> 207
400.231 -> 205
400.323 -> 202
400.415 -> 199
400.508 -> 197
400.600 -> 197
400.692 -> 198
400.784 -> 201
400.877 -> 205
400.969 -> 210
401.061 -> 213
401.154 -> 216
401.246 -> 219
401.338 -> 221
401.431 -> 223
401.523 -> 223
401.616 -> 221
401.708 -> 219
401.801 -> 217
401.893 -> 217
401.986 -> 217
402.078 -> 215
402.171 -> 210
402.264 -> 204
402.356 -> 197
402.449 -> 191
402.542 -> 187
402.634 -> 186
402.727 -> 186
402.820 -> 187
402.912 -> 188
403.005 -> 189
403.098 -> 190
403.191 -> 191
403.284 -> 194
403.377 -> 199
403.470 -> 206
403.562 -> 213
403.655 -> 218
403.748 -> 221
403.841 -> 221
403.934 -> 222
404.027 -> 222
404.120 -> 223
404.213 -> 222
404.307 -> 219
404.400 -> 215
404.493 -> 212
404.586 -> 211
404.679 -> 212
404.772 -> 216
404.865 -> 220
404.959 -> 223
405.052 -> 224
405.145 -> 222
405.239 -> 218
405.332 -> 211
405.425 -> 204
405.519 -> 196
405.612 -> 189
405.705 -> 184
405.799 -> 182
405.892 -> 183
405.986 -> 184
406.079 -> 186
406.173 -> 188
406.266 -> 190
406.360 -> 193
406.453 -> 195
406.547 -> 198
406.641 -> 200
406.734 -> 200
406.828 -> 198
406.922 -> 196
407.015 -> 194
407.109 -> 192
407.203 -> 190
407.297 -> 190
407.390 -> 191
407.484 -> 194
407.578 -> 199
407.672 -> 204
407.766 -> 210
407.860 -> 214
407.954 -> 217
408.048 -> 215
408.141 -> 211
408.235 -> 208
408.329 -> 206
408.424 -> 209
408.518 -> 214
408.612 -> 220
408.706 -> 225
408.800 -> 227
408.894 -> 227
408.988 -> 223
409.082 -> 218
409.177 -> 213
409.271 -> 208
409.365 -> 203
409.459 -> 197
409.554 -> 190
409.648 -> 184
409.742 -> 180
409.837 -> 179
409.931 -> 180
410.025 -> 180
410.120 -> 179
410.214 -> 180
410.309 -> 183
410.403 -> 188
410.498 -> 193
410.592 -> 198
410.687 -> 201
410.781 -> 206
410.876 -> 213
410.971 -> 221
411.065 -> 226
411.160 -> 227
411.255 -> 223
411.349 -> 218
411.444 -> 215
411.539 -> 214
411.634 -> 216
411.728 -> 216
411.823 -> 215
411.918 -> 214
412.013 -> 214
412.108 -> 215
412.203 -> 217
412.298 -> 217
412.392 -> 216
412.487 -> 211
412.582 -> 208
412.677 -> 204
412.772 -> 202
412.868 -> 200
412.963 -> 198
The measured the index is 1.8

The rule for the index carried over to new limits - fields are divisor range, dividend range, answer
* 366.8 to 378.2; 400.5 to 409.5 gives 1.79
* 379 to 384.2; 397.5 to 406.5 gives 2.01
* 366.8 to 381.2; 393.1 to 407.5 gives 1.49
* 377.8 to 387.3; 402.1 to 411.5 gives 1.94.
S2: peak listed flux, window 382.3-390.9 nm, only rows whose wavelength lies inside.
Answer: 152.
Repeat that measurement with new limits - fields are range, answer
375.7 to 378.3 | 155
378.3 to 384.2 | 150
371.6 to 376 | 274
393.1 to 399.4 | 205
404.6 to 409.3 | 227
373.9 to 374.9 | 127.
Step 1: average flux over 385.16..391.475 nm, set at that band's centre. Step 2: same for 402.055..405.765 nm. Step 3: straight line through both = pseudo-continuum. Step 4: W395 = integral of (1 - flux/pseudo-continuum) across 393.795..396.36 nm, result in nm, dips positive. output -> 0.36 nm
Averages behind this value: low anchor 133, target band 142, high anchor 206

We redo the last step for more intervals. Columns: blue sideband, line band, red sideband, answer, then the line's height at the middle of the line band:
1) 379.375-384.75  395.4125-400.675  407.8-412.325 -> 0.29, 166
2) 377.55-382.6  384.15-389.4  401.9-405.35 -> 0.90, 151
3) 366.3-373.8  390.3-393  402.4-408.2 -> 0.60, 179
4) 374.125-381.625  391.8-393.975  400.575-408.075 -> 0.82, 171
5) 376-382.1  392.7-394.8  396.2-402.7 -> 0.71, 162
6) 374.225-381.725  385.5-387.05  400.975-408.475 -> 0.30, 151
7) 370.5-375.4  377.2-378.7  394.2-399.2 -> -0.05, 146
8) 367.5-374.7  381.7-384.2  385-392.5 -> 0.79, 136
